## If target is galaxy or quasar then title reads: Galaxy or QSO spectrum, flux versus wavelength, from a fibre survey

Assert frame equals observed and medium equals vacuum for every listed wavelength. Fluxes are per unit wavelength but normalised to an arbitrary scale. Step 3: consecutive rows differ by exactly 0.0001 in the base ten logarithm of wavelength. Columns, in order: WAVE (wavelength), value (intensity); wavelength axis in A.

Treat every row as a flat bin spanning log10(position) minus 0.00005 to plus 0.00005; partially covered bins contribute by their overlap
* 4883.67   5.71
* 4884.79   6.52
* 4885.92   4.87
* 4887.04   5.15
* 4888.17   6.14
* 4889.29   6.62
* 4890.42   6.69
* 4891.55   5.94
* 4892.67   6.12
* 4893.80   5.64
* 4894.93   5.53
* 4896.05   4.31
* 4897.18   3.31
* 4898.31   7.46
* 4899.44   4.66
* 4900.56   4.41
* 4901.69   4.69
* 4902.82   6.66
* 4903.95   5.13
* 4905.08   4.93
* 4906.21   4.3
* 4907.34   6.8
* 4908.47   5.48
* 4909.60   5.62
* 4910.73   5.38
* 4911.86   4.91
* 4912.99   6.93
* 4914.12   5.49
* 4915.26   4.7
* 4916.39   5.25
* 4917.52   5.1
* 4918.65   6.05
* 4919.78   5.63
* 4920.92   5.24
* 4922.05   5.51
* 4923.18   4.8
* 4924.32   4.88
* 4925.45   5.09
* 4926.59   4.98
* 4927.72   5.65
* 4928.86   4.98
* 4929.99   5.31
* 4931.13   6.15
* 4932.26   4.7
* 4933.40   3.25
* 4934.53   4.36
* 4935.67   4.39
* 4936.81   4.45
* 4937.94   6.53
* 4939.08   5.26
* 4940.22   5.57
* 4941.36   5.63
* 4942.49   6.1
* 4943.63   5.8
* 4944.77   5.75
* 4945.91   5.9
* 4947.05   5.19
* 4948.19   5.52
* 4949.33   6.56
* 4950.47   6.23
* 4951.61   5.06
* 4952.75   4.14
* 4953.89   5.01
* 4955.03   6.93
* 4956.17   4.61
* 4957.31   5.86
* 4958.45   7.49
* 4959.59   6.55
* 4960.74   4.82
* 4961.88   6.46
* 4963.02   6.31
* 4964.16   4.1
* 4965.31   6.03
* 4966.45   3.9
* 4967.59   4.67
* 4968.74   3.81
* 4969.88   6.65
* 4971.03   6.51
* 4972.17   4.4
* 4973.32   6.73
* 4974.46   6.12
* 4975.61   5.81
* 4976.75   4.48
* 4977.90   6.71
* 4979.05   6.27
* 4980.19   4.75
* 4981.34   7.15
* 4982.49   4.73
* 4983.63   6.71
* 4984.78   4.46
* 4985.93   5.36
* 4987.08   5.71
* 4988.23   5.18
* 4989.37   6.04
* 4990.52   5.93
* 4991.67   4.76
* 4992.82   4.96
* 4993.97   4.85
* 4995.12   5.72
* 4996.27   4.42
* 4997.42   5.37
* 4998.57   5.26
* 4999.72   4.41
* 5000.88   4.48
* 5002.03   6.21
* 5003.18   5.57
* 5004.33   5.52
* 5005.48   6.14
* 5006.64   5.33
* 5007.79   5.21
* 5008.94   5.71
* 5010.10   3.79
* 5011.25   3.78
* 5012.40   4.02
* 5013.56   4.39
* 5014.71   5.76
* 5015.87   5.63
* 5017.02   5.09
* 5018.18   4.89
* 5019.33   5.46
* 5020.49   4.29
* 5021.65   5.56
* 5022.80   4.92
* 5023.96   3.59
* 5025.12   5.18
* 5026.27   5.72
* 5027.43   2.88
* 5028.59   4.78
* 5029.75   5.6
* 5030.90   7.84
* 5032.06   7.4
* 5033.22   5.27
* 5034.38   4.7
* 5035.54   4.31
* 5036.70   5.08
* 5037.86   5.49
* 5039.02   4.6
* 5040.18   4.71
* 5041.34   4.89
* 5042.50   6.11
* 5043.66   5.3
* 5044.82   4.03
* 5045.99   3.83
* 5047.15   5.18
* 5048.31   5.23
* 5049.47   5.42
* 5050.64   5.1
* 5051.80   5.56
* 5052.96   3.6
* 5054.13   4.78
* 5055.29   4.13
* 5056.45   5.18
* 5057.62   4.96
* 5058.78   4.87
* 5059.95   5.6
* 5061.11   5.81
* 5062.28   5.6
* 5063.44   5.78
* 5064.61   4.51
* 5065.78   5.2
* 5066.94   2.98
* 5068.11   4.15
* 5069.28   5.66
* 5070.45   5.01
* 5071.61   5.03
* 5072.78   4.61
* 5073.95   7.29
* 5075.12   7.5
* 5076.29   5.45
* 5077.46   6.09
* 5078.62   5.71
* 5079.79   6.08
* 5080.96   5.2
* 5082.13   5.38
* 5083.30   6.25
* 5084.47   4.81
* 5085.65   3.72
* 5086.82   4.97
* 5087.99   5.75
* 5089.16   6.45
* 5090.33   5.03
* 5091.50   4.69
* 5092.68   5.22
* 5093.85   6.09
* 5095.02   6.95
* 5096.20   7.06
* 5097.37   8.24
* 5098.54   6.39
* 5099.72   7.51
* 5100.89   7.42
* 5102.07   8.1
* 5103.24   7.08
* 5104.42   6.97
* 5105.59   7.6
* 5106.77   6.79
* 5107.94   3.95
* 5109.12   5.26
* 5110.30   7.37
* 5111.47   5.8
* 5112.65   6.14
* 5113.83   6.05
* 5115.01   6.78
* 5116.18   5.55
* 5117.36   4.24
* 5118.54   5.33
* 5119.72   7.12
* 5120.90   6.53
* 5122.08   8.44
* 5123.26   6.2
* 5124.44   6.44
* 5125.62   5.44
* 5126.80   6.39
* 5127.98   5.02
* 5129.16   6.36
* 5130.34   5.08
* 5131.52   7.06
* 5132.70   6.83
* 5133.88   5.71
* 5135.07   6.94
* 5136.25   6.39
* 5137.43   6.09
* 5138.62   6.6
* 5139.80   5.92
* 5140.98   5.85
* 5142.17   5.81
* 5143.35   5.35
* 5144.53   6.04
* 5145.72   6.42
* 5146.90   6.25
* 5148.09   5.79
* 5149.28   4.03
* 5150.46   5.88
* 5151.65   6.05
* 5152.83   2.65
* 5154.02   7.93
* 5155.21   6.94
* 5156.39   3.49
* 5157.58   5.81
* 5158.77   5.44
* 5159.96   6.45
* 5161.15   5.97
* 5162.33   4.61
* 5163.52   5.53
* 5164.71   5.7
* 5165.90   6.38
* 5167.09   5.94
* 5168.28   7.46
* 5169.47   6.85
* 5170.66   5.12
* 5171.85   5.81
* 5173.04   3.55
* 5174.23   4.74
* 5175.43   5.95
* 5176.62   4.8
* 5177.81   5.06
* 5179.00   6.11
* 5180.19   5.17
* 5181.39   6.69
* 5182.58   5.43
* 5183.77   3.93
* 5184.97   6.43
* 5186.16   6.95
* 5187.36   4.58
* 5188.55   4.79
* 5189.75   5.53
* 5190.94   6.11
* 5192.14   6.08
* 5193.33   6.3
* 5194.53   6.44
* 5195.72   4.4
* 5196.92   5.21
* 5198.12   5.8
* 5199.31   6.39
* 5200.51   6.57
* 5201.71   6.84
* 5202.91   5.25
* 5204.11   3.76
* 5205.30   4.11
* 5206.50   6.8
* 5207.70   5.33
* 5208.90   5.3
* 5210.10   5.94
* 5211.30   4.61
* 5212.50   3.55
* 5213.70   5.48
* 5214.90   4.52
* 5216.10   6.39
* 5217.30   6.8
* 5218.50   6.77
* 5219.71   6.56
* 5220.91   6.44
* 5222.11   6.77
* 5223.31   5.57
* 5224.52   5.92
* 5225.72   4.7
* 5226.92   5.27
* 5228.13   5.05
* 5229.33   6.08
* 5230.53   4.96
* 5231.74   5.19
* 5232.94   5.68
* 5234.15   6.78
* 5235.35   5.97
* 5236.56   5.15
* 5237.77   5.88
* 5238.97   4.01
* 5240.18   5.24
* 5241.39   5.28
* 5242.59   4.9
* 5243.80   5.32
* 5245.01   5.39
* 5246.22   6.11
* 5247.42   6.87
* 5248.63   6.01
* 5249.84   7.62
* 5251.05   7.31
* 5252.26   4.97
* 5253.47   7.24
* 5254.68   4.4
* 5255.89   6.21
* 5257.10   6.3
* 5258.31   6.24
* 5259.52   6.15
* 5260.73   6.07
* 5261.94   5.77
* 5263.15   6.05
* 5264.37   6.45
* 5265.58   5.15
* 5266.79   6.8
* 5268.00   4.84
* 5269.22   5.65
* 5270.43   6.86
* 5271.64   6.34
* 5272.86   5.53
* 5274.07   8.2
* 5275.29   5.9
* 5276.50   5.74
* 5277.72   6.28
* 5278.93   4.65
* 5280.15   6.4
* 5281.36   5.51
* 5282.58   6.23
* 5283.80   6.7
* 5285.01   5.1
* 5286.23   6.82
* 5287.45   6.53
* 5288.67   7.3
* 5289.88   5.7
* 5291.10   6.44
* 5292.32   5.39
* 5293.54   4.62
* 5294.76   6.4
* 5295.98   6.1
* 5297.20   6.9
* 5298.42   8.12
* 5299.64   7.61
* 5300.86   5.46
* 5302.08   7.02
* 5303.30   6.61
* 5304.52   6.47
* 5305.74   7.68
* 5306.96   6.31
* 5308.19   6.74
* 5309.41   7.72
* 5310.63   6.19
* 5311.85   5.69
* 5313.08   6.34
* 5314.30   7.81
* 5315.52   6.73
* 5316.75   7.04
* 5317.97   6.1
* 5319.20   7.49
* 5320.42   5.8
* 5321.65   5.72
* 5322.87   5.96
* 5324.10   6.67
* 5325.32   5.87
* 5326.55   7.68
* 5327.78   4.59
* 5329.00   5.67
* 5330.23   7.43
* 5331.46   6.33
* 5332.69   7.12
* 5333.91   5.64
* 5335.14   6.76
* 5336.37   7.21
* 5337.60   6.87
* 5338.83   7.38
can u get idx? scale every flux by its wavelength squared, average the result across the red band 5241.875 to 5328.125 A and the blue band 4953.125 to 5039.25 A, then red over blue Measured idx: 1.32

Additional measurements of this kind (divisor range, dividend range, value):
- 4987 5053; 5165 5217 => 1.16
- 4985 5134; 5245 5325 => 1.25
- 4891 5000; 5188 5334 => 1.26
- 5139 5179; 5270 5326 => 1.20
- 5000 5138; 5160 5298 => 1.11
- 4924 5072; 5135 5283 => 1.19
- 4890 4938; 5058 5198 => 1.20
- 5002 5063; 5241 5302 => 1.32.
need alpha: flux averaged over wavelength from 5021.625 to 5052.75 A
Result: 5.1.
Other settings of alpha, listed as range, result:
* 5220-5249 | 5.61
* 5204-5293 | 5.84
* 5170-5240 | 5.54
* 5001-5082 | 5.16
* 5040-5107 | 5.6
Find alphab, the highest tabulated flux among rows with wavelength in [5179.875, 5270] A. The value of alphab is 7.62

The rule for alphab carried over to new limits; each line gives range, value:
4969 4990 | 7.15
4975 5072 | 7.84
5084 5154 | 8.44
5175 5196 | 6.95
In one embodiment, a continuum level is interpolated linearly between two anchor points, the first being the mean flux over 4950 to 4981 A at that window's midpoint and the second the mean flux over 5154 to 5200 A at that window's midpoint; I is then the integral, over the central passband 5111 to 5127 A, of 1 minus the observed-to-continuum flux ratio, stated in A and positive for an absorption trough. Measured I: -1.5 A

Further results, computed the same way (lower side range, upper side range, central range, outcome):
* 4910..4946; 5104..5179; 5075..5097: 0.2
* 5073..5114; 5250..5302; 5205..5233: 2.7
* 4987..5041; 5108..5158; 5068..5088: 0.3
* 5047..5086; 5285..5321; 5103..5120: -1.9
